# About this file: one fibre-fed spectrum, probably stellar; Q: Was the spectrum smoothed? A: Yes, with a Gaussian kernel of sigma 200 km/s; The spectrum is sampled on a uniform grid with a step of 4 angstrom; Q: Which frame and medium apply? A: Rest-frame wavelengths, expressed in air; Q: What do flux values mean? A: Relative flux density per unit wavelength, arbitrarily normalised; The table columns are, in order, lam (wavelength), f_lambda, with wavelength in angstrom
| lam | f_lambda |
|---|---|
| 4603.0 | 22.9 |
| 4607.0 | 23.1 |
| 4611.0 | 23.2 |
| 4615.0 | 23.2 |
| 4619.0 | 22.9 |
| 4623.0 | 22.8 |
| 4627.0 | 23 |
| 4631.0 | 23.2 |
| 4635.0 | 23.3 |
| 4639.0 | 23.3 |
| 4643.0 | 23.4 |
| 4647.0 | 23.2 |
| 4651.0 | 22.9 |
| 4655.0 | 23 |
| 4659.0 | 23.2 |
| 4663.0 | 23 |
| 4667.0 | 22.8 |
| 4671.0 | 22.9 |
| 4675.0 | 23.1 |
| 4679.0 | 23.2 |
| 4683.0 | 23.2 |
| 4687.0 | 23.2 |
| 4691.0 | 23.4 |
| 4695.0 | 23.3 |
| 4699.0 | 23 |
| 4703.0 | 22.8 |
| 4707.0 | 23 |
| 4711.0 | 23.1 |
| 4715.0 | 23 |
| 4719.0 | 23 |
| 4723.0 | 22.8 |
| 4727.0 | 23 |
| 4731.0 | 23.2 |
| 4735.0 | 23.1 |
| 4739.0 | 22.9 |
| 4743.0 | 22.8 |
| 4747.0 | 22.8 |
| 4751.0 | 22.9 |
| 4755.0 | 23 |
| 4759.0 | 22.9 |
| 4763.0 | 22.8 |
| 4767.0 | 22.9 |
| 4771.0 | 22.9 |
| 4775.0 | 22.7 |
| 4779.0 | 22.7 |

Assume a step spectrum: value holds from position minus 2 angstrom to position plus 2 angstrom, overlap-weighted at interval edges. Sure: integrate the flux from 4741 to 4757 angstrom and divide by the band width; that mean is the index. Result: 22.9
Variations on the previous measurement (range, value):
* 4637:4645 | 23.4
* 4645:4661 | 23.1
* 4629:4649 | 23.3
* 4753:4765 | 22.9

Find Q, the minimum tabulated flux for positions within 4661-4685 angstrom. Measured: 22.8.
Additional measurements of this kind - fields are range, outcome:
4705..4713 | 23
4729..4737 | 23.1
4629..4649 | 23.2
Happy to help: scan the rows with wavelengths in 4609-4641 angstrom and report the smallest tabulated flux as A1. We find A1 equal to 22.8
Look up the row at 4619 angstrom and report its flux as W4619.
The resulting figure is 22.9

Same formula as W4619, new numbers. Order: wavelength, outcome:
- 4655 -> 23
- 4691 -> 23.4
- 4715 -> 23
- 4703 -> 22.8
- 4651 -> 22.9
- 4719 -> 23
